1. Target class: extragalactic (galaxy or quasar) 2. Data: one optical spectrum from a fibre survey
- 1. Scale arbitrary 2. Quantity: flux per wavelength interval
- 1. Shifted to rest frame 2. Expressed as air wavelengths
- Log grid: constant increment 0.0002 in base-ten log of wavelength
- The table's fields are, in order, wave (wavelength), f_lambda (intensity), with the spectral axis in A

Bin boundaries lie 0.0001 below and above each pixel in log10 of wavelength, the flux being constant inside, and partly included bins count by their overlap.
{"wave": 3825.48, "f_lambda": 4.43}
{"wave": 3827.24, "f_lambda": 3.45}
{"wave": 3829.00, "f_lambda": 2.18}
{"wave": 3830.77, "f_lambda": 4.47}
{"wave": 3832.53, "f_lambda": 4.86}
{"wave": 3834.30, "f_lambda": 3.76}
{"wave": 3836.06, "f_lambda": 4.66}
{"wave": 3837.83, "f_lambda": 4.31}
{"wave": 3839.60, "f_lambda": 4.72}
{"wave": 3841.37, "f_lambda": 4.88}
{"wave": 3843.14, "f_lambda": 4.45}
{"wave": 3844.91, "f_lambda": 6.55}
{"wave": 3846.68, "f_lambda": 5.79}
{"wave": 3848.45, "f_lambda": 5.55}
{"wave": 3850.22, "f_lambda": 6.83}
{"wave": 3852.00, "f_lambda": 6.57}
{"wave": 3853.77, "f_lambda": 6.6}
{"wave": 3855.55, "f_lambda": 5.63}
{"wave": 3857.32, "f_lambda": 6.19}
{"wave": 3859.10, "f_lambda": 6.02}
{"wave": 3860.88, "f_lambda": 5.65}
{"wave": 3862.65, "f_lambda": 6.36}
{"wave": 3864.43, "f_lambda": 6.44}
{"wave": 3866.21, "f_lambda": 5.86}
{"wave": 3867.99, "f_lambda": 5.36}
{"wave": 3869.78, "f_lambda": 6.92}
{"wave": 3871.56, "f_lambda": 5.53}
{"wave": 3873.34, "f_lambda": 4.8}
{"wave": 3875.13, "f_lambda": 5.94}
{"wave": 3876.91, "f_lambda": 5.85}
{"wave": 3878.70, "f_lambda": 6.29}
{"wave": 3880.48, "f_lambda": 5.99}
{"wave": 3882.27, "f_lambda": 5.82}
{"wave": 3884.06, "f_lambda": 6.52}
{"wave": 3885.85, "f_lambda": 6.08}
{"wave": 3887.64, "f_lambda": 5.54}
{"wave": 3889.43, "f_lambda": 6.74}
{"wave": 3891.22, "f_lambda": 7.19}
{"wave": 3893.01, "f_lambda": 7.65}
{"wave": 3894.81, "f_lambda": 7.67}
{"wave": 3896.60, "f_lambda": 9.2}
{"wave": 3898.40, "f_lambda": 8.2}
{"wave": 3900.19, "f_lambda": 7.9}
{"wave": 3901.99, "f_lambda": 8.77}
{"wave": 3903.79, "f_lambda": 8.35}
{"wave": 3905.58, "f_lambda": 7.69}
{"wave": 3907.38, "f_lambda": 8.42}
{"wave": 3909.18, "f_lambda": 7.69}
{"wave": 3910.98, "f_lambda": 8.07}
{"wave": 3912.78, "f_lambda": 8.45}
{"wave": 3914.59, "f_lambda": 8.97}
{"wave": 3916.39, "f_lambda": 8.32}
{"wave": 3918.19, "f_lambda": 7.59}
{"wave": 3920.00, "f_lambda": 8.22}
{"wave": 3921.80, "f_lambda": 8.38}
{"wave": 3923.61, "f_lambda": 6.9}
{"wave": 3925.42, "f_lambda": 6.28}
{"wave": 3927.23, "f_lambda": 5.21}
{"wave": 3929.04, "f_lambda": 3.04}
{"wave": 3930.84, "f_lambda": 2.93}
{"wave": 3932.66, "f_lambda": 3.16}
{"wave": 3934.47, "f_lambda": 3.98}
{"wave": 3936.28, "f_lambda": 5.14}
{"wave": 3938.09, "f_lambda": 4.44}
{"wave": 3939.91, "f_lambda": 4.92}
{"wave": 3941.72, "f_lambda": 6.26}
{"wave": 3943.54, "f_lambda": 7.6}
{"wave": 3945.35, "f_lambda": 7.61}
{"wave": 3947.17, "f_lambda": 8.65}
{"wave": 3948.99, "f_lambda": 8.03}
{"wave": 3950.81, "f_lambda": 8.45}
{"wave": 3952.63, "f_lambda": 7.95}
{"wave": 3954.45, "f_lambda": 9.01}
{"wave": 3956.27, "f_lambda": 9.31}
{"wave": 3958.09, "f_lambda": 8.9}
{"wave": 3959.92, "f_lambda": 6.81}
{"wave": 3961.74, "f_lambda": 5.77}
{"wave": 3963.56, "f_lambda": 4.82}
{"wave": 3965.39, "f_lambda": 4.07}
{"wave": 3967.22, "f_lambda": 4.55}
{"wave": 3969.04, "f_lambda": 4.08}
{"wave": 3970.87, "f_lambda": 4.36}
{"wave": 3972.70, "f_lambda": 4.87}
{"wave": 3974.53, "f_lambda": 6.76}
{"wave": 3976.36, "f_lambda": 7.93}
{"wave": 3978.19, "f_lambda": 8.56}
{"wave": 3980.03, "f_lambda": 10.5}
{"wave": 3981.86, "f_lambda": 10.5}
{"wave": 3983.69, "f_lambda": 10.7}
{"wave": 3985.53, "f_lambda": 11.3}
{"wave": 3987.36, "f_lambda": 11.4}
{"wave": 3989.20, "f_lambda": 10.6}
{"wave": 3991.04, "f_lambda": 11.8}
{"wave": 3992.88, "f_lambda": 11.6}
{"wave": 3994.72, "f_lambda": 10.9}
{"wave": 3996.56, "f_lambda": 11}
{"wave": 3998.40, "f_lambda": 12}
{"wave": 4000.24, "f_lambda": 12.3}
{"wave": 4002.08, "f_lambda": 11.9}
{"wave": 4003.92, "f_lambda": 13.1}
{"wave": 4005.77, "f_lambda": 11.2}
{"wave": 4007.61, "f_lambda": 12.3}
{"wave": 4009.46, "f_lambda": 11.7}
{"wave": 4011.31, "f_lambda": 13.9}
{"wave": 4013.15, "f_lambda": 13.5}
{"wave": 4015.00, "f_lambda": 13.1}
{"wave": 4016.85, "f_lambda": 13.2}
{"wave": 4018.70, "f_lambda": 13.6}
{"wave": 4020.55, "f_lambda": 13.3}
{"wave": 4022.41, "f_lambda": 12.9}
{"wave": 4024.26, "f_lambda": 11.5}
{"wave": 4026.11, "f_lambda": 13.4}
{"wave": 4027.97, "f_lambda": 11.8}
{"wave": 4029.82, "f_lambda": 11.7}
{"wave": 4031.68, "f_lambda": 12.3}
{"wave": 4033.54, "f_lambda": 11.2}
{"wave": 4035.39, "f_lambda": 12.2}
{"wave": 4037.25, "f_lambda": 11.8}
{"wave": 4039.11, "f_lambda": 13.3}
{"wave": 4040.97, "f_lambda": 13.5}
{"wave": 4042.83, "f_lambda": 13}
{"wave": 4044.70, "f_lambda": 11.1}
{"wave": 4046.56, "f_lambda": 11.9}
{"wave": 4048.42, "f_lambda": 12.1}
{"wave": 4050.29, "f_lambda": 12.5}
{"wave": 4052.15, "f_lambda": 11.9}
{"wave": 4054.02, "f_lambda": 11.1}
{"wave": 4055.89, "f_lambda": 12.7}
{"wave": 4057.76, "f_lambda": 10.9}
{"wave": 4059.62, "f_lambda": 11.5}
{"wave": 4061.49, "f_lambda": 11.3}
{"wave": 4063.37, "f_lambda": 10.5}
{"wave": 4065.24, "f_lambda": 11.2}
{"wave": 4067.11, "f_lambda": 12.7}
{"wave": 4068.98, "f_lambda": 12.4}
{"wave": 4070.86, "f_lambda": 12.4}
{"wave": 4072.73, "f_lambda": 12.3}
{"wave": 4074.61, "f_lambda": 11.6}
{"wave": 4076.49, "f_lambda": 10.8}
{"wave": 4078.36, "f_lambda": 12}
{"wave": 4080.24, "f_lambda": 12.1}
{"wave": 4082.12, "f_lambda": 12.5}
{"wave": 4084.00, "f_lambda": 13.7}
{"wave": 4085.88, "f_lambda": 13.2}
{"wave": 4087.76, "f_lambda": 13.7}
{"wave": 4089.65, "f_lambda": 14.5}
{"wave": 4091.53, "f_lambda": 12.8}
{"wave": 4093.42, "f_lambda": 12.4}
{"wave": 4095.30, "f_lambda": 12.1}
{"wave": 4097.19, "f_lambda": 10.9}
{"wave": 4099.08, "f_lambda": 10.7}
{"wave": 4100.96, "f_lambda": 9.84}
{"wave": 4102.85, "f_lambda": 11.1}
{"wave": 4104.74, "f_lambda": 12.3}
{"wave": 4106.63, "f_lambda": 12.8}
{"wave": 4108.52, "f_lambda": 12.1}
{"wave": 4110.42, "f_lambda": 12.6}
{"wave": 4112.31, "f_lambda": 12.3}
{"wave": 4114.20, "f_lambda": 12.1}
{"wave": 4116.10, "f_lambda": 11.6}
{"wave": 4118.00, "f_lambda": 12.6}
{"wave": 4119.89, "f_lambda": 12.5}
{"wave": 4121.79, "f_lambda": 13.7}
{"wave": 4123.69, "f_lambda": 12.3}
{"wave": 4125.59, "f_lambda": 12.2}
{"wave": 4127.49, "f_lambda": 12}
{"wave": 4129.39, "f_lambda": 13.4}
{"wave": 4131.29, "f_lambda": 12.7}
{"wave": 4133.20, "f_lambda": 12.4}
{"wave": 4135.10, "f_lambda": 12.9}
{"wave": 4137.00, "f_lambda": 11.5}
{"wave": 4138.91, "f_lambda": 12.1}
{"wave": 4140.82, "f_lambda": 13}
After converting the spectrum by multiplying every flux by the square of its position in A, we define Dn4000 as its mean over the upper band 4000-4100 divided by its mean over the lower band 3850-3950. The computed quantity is 2.00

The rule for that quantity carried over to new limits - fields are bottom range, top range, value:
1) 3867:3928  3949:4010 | 1.33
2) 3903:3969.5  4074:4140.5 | 1.99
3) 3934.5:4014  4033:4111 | 1.43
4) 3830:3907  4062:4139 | 2.21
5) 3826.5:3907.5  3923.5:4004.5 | 1.35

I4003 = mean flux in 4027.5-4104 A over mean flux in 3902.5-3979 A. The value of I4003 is 1.80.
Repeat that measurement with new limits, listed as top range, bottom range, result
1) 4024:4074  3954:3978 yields 1.92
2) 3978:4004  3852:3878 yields 1.88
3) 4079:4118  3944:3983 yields 1.69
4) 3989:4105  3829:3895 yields 2.10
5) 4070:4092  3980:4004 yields 1.11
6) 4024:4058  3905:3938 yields 1.86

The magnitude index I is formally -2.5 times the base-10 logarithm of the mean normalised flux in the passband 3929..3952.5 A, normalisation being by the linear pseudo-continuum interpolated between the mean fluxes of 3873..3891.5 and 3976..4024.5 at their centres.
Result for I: 0.460 mag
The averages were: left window 6.07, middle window 5.89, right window 11.8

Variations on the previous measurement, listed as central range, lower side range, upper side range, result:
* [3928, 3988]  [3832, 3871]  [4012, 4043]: 0.41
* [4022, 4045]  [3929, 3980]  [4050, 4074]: -0.19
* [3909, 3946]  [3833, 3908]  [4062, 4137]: 0.22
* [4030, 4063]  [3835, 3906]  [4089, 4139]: -0.14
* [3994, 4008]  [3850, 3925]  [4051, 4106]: -0.19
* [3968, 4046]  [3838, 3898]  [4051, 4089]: -0.10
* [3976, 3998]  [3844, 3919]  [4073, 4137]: -0.13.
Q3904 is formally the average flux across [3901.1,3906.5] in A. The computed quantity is 8.28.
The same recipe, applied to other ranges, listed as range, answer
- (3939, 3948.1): 7.01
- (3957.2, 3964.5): 6.56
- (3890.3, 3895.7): 7.5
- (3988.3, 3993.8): 11.3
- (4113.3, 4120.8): 12.2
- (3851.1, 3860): 6.2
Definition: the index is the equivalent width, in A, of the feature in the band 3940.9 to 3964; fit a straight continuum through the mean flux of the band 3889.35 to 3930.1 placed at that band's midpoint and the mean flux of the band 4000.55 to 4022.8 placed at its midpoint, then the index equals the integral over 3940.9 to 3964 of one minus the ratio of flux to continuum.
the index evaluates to 4.9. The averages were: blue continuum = 7.6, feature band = 7.69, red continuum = 12.8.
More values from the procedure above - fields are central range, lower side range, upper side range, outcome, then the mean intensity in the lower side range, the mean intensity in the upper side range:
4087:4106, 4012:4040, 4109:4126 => 0.7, 12.6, 12.4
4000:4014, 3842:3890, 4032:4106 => -3.1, 5.98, 12.1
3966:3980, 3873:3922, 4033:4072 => 5.1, 7.39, 12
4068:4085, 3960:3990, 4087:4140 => -1.8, 7.52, 12.3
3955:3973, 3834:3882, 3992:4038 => 7.6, 5.71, 12.3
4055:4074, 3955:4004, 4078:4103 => -0.5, 8.84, 12.3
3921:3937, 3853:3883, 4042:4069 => 5.8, 5.95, 11.8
